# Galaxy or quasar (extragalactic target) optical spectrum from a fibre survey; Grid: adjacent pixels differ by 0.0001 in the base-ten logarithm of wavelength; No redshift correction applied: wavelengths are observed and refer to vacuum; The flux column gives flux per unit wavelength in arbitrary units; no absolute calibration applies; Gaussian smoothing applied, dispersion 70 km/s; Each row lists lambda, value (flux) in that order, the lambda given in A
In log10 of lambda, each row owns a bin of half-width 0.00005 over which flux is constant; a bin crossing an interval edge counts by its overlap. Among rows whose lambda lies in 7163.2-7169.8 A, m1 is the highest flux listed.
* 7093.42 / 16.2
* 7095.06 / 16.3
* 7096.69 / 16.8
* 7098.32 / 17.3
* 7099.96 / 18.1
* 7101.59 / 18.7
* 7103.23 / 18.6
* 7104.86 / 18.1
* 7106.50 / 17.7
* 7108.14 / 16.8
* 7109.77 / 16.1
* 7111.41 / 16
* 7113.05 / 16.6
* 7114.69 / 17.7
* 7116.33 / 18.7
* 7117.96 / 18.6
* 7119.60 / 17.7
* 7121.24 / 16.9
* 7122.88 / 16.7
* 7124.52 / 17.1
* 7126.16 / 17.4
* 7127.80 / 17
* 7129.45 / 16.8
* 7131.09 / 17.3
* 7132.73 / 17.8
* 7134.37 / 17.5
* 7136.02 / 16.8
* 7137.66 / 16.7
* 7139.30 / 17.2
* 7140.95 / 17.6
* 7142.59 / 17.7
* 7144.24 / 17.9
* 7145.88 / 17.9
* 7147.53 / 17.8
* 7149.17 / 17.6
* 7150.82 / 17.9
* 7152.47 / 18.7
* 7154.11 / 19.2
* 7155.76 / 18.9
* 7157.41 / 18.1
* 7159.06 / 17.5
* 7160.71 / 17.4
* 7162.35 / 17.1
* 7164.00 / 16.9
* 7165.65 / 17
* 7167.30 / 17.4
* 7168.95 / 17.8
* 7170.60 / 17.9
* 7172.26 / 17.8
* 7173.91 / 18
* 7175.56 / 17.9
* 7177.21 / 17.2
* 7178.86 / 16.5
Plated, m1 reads 17.8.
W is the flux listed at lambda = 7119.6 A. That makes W 17.7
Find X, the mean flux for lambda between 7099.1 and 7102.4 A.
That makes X 18.4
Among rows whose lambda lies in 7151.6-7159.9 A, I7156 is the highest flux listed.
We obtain 19.2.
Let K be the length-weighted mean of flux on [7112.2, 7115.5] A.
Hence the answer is 17.1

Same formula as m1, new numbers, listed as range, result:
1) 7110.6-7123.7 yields 18.7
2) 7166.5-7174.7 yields 18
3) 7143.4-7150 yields 17.9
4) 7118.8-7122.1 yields 17.7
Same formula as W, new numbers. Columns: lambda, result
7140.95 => 17.6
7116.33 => 18.7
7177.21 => 17.2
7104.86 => 18.1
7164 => 16.9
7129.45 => 16.8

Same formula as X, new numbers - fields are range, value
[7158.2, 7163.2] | 17.4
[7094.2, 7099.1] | 16.8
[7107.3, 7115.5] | 16.6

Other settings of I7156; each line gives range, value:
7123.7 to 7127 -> 17.4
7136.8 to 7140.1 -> 17.2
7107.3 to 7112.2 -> 16.8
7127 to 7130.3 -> 17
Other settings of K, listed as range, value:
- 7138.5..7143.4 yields 17.5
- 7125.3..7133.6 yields 17.3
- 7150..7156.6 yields 18.7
